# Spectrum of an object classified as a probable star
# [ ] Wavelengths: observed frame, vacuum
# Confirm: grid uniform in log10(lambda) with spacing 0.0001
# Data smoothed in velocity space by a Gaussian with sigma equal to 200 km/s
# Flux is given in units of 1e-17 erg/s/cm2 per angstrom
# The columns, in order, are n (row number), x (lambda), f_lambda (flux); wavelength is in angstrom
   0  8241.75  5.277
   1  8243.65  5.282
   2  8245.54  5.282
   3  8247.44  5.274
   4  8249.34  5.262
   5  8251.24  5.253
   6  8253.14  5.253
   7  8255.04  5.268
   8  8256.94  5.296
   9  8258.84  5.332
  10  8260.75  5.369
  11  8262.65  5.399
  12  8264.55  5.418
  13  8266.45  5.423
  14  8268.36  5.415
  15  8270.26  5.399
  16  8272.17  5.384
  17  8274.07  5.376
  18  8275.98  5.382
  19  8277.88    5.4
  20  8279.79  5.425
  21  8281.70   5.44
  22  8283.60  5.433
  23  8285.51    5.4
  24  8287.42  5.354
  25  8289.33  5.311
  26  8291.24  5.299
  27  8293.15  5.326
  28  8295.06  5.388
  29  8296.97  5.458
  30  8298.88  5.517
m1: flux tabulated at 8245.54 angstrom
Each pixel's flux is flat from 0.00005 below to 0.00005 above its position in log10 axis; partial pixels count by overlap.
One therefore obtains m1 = 5.282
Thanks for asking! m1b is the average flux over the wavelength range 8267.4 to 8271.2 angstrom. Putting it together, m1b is 5.4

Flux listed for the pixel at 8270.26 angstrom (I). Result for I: 5.399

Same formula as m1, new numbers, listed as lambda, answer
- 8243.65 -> 5.282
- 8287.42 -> 5.354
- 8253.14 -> 5.253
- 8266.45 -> 5.423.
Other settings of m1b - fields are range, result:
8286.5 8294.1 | 5.32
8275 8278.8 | 5.39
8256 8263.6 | 5.35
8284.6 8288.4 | 5.37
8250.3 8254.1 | 5.25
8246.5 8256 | 5.26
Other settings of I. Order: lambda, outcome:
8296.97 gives 5.458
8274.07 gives 5.376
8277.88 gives 5.4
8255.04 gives 5.268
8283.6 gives 5.433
